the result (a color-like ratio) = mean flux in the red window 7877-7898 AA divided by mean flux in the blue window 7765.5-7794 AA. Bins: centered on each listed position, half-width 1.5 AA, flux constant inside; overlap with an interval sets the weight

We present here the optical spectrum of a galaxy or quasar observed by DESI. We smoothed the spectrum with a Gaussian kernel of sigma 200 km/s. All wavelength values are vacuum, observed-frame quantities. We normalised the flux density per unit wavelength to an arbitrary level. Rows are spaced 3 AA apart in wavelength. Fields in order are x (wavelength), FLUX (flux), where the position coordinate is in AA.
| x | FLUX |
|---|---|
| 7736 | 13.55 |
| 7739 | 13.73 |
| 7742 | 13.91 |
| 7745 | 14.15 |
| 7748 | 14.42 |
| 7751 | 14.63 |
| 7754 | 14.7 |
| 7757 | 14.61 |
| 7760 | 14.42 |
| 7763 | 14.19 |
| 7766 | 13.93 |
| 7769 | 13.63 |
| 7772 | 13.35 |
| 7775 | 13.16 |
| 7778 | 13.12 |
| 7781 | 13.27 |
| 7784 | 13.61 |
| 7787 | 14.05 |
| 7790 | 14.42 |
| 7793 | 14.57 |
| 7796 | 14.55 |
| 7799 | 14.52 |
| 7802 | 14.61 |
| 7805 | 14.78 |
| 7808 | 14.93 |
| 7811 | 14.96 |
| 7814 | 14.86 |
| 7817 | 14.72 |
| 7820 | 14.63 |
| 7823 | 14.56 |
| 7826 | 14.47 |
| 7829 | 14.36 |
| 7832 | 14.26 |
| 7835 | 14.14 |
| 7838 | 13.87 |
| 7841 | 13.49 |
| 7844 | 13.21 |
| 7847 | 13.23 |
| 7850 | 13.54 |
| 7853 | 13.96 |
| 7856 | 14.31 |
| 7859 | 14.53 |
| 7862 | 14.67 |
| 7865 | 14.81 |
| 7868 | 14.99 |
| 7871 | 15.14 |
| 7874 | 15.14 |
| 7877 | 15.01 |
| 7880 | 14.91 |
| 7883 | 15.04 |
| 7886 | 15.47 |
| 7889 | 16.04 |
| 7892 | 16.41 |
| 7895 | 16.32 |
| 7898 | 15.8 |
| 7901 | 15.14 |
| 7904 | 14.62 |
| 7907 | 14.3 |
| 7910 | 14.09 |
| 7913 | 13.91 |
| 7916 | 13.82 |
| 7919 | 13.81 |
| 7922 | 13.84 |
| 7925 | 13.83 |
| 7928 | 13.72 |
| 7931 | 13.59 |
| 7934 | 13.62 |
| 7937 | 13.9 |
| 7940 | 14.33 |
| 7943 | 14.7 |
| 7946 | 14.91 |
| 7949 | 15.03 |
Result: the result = 1.14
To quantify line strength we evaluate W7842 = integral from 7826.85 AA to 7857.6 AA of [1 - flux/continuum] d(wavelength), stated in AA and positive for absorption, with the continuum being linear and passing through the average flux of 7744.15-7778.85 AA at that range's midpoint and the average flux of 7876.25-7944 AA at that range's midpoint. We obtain 1.1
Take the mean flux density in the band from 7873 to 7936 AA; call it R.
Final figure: 14.7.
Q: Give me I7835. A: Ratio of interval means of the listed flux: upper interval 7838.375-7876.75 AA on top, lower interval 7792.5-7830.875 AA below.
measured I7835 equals 1.0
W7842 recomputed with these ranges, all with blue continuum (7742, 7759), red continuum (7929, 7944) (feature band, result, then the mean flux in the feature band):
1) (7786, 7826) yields -0.89 AA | 14.6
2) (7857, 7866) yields -0.29 AA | 14.6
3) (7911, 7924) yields 0.17 AA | 13.9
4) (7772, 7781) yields 0.74 AA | 13.2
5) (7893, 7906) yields -1.27 AA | 15.5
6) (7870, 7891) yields -1.71 AA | 15.3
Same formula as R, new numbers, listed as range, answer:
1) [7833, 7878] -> 14.3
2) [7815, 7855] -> 14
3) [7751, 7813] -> 14.2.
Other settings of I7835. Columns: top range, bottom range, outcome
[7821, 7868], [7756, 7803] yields 1.01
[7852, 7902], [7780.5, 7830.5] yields 1.05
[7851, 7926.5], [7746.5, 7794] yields 1.06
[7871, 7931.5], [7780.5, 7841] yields 1.03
